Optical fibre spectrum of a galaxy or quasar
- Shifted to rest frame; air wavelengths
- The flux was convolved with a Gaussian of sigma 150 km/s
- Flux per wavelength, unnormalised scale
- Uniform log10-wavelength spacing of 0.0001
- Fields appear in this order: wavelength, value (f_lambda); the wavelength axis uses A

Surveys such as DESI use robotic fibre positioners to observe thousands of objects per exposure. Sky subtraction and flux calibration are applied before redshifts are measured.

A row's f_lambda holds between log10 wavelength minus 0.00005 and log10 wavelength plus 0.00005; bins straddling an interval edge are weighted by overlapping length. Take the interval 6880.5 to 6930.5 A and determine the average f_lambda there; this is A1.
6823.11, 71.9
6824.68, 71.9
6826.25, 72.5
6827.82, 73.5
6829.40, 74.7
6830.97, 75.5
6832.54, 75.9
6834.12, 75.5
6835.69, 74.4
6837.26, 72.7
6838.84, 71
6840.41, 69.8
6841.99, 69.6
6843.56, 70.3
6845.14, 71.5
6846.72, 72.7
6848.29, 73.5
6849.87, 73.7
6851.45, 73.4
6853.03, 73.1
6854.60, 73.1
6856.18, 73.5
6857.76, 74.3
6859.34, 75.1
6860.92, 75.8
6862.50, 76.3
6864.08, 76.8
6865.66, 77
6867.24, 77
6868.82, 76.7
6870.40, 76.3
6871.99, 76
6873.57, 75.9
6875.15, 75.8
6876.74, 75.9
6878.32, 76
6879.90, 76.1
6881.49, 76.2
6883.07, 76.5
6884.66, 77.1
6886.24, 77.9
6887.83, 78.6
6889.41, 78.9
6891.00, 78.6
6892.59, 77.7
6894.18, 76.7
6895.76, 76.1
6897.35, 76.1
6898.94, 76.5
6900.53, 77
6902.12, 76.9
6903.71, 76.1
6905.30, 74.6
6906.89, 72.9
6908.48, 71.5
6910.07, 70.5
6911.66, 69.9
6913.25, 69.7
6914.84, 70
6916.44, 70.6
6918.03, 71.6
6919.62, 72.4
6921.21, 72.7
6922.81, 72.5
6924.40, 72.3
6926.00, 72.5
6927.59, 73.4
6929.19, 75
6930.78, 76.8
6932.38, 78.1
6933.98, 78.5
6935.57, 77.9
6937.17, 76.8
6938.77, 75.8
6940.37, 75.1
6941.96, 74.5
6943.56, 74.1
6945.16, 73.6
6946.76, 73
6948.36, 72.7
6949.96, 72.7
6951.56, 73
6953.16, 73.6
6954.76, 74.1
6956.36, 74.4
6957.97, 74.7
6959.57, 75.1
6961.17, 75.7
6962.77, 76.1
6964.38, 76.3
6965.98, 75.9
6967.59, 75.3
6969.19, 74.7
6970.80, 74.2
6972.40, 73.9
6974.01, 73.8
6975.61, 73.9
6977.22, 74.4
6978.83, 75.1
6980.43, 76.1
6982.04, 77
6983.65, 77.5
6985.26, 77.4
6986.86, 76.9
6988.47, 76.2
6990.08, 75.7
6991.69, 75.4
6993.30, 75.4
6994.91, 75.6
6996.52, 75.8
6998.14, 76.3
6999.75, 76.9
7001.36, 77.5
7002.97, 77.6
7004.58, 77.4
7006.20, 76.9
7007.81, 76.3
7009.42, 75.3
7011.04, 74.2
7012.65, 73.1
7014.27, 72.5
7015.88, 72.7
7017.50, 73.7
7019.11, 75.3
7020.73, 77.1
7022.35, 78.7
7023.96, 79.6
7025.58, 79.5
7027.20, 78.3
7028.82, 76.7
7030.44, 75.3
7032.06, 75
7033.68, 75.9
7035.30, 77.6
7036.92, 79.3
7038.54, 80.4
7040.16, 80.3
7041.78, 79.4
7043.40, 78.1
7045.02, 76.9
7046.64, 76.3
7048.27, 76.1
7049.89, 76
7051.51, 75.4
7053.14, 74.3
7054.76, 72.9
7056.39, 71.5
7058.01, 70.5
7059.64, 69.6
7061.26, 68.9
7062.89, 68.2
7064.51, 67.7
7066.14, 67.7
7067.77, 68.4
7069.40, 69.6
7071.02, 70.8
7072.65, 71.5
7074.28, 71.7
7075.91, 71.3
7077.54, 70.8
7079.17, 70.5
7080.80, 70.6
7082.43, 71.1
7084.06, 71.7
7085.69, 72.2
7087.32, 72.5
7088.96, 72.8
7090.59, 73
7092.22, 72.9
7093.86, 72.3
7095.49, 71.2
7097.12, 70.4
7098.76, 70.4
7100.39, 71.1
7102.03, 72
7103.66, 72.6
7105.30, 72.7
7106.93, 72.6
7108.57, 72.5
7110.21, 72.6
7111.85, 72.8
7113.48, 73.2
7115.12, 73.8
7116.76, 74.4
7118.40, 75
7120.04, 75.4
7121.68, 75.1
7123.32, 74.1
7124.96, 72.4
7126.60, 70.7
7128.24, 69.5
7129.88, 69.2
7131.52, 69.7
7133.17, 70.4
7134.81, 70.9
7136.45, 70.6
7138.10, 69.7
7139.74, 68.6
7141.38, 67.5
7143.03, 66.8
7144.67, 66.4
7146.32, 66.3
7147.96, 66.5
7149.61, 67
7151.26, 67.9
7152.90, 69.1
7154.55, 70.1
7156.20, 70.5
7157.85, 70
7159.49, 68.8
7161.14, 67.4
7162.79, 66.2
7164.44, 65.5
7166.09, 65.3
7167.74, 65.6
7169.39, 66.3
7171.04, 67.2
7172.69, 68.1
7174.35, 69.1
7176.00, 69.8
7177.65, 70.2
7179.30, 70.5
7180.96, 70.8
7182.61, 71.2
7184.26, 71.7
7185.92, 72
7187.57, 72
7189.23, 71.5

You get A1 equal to 74.5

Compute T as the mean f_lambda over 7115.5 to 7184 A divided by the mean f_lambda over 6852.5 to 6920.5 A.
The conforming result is 0.92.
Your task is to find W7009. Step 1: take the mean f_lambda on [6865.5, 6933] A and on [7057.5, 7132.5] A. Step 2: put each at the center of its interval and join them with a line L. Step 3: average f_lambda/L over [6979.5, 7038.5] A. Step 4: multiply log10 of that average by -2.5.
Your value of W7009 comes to -0.05 mag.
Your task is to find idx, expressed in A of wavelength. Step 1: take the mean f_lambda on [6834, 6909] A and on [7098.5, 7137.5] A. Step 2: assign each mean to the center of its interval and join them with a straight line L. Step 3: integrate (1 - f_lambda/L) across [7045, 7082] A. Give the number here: 0.7 A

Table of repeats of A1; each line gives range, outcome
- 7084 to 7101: 71.9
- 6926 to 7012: 75.4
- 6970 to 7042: 76.3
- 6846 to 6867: 74.6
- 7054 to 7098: 70.8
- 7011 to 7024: 75.1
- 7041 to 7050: 77.2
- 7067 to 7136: 71.9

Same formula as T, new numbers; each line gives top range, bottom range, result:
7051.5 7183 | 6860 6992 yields 0.94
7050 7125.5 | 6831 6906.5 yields 0.96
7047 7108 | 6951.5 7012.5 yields 0.95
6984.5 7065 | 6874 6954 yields 1.01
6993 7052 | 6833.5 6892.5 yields 1.02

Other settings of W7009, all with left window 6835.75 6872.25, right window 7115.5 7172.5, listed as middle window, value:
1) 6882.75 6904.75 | -0.06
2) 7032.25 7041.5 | -0.11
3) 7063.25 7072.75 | 0.02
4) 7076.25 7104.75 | -0.02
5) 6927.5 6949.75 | -0.04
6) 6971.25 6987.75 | -0.05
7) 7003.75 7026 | -0.07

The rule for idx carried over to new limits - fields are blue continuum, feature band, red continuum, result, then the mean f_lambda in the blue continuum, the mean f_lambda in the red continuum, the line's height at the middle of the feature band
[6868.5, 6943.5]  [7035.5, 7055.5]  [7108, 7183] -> -1.4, 75.1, 69.8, 72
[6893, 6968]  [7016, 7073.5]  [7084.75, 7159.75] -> -1.8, 74.3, 71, 72.3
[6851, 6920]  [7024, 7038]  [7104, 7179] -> -1.0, 75.1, 69.9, 72.1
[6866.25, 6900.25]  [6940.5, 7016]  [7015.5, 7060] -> 1.3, 76.8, 76.2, 76.5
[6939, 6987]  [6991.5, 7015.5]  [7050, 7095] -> -0.7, 74.8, 71.2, 73.5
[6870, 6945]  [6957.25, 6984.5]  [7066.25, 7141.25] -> -0.5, 75.1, 71.6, 74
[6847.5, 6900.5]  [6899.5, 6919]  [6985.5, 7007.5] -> 0.9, 76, 76.5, 76.2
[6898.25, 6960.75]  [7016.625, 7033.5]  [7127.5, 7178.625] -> -1.3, 73.9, 68.3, 71.5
